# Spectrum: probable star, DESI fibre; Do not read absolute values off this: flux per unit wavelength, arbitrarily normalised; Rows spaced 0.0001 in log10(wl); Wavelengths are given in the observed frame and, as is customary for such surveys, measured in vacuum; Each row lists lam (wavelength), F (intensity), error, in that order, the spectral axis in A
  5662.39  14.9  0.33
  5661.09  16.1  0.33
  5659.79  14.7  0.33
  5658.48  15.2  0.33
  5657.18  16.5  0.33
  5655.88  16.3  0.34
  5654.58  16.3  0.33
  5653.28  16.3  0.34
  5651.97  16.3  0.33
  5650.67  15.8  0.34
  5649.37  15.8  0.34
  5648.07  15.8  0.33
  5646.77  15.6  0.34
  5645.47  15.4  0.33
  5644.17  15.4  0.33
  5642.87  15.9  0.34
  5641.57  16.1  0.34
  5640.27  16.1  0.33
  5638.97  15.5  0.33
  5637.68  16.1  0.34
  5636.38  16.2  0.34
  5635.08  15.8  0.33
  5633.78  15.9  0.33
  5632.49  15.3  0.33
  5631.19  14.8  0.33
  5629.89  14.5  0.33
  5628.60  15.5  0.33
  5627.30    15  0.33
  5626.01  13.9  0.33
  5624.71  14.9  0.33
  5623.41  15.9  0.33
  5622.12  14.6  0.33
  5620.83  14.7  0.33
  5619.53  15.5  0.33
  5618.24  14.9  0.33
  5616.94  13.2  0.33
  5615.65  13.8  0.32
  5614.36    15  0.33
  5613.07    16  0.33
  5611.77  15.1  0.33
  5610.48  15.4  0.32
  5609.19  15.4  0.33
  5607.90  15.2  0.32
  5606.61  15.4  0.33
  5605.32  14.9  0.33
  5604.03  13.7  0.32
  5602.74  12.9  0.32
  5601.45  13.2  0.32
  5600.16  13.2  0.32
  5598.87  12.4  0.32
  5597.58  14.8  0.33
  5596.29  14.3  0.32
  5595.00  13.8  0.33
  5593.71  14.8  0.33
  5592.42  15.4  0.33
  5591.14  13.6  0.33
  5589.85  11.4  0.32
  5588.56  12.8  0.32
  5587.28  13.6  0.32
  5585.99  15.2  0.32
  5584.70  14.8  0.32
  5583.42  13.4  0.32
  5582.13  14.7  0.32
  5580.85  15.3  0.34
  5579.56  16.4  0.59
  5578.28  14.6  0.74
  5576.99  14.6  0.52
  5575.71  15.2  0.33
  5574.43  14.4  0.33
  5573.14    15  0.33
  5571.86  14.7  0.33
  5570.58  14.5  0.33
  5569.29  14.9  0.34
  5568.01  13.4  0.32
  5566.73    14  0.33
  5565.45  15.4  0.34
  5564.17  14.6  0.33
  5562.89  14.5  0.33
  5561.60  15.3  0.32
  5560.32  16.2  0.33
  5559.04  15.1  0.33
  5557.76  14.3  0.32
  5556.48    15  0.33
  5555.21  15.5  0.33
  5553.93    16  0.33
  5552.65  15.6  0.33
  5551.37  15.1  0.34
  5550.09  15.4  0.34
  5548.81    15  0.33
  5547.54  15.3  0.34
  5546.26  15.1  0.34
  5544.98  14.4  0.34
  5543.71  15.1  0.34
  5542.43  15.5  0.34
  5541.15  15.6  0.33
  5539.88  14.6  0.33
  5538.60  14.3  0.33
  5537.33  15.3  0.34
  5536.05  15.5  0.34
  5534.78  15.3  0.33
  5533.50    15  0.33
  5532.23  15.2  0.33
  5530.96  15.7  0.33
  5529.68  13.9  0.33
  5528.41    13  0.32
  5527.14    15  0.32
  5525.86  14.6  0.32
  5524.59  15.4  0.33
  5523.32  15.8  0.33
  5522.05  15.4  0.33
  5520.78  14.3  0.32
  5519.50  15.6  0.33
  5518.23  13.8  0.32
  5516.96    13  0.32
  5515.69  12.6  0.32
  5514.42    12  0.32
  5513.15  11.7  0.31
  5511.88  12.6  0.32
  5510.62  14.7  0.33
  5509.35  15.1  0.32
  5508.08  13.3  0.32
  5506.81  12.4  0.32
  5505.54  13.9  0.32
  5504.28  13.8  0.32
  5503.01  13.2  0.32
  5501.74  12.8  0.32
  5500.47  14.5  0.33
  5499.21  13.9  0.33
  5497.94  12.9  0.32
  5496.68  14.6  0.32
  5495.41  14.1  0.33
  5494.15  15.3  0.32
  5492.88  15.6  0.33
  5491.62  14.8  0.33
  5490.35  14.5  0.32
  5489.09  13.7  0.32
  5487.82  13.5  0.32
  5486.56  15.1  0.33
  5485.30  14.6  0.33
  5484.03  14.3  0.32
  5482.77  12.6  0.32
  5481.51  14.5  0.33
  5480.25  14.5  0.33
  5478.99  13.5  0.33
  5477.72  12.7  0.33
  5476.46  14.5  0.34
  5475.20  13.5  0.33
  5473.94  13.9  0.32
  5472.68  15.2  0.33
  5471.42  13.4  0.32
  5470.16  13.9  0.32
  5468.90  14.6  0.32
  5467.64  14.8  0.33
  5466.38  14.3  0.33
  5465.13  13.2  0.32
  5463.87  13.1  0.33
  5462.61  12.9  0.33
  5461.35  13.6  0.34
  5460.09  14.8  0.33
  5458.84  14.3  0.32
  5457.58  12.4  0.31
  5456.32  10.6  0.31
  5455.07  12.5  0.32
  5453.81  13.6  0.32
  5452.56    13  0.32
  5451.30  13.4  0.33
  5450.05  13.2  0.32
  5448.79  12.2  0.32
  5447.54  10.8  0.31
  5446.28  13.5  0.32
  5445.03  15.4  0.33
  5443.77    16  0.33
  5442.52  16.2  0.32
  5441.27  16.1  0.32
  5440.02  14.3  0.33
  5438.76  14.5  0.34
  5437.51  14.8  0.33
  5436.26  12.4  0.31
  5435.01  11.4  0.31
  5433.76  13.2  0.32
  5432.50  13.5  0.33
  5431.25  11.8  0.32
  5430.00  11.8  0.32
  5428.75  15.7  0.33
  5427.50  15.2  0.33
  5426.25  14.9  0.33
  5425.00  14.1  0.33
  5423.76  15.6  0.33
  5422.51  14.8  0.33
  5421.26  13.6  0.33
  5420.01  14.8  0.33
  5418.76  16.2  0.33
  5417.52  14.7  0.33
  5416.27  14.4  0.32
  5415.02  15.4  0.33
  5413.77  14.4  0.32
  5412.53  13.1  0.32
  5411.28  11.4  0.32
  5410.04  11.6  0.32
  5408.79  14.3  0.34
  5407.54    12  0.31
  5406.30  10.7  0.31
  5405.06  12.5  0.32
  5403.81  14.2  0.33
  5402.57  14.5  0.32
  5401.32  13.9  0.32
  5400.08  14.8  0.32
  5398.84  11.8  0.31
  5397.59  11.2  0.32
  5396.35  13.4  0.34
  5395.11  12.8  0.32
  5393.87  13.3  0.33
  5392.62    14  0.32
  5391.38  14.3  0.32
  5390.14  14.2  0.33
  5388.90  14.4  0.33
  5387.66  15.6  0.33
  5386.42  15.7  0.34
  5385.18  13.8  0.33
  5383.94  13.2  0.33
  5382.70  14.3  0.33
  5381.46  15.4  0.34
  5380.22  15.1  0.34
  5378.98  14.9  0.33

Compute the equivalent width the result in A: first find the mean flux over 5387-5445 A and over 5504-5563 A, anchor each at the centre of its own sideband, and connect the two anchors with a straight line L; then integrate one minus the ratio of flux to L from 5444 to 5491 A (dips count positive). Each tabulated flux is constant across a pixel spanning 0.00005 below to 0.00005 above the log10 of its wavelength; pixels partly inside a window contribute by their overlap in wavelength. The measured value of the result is 1.86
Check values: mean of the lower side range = 13.9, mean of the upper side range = 14.6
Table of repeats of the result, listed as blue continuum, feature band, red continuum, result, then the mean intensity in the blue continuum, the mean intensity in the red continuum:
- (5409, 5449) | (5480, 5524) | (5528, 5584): 1.7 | 14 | 14.9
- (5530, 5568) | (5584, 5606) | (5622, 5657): 2.2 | 15.1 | 15.6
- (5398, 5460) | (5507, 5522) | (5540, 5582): 1.0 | 13.7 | 15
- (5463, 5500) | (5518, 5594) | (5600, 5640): -1.4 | 14.1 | 14.9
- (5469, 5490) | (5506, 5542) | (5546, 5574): 0.6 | 14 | 15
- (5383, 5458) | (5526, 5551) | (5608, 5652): -0.6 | 13.7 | 15.3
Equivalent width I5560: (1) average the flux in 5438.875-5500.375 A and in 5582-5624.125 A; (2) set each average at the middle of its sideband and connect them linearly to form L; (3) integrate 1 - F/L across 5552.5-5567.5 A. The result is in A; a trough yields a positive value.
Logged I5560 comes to -0.9 A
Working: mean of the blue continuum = 13.9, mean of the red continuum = 14.3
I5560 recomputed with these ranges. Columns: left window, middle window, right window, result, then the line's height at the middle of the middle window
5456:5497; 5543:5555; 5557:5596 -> -0.7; 14.4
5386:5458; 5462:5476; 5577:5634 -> 0.0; 13.9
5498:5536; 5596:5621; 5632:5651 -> 1.4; 15.3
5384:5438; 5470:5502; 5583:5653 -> 0.0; 14.1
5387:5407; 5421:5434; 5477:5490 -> -0.4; 13.6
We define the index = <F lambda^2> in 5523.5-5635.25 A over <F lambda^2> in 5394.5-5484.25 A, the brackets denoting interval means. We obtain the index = 1.1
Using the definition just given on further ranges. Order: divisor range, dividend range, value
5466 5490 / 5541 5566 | 1.11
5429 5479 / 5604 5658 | 1.21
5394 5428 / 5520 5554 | 1.15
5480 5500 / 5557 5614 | 1.05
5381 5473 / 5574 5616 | 1.11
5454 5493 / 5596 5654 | 1.15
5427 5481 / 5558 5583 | 1.13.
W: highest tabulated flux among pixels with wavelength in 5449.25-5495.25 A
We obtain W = 15.6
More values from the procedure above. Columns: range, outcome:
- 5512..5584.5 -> 16.4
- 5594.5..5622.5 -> 16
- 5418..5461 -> 16.2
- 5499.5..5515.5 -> 15.1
